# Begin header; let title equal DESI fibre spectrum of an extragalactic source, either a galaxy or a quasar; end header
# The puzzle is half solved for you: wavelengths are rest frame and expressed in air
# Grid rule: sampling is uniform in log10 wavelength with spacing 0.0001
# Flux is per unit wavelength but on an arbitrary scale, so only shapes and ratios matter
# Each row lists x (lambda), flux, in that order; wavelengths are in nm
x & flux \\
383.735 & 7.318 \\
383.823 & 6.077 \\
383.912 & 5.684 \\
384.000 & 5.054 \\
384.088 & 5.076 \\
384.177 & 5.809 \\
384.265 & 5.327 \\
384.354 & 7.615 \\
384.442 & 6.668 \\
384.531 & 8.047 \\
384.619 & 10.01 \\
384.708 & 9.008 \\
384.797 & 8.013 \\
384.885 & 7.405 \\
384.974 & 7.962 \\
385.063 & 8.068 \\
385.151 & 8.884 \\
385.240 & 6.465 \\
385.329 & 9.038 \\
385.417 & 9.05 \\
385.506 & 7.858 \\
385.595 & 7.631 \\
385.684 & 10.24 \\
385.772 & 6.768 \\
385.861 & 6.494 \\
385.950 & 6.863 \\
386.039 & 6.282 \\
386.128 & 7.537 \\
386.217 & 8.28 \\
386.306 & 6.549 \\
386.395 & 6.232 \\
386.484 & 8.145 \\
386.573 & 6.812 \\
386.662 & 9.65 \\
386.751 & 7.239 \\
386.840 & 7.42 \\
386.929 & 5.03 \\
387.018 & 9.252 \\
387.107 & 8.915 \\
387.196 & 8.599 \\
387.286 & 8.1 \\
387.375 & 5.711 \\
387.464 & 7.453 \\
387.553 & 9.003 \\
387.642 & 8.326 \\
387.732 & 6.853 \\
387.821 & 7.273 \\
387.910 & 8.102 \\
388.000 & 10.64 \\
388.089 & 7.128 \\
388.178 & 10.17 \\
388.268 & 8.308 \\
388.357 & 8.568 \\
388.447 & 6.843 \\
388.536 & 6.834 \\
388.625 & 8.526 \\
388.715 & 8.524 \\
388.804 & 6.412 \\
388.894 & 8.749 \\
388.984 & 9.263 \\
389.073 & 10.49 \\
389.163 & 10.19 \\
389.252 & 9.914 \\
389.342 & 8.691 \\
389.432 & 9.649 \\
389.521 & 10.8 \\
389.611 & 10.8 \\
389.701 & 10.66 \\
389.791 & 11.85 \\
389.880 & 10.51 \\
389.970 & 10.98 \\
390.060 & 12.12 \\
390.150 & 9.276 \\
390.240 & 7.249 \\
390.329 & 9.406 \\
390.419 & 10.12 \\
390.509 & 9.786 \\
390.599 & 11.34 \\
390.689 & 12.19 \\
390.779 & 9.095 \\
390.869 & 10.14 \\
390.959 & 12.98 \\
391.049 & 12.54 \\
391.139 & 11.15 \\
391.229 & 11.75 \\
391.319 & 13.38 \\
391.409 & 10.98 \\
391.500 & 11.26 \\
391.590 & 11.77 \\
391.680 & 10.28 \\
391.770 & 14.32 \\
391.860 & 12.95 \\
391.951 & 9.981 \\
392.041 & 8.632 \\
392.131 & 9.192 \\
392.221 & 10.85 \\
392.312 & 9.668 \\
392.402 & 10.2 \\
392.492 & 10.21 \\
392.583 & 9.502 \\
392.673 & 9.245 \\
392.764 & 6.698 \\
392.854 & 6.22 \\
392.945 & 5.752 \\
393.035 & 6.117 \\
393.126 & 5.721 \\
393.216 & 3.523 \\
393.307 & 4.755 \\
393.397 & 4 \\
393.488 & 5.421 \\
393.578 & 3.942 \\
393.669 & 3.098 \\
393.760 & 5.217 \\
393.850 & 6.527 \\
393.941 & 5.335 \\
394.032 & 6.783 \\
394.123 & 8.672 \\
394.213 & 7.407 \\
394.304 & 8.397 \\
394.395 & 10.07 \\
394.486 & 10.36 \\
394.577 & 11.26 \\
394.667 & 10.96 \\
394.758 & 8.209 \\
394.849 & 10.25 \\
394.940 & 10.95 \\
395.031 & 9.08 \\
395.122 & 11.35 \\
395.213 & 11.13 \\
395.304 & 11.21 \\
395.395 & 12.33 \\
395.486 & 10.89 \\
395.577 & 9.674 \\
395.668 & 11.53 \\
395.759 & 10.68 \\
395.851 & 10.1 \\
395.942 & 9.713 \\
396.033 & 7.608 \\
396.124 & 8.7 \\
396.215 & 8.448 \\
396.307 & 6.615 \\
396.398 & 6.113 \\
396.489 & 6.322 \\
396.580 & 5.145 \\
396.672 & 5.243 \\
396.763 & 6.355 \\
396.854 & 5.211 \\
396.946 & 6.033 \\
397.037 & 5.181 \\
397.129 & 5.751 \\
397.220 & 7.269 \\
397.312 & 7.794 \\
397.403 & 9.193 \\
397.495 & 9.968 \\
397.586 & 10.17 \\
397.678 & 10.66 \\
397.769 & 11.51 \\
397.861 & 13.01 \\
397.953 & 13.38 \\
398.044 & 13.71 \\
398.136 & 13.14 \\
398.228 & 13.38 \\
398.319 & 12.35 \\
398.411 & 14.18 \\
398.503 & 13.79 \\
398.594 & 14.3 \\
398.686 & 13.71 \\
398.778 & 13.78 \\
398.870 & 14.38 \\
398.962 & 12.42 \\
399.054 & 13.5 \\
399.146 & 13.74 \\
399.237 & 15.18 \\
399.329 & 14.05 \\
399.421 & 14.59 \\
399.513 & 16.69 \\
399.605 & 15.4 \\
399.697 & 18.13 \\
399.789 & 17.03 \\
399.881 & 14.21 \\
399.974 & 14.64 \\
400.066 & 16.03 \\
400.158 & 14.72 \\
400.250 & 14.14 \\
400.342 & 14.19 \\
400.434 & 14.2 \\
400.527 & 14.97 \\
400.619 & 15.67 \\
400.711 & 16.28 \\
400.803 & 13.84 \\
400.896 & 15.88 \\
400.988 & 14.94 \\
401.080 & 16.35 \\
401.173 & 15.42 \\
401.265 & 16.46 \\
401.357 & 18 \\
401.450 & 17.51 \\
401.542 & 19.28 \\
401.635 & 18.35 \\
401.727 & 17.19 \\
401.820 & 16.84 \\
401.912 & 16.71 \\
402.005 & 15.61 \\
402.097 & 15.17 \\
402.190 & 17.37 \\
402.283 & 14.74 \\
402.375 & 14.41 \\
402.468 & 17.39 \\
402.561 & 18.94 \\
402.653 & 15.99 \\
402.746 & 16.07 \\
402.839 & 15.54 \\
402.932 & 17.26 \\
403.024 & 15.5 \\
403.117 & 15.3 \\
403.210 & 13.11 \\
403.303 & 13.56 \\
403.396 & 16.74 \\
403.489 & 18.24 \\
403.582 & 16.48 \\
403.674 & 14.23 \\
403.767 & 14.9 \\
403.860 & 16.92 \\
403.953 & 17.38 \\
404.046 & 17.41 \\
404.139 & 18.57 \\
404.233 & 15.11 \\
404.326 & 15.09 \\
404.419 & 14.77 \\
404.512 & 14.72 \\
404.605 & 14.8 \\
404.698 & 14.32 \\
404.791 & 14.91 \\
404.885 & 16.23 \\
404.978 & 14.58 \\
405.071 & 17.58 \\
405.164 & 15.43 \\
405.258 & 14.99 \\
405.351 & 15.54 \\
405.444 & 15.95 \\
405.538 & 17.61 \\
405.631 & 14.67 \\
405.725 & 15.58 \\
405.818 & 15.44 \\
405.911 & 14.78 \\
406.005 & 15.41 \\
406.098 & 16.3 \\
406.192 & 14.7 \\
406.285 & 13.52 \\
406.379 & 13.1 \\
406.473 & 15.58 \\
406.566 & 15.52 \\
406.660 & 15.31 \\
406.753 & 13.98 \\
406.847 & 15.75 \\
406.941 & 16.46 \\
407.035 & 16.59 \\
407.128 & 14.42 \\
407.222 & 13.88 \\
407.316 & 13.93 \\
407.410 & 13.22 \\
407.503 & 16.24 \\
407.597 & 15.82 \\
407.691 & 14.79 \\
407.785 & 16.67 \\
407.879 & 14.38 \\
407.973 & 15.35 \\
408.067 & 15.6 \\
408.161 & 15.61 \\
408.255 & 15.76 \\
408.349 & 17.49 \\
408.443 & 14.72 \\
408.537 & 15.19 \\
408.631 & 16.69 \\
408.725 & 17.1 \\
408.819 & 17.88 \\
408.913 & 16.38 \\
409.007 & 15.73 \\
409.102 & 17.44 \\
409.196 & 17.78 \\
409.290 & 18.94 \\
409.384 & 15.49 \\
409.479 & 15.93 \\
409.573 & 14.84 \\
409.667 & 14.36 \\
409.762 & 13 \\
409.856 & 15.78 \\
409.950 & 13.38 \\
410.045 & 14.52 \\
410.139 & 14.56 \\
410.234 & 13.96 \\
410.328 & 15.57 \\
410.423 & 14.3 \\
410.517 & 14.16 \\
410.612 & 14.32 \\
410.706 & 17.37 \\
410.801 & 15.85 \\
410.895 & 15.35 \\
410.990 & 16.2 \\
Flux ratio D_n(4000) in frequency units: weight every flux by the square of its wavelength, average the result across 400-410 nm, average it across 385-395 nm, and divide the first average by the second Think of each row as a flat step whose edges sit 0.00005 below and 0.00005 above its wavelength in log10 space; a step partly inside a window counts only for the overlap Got 1.95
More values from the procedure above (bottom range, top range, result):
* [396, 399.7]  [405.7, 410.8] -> 1.50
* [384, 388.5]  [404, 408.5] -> 2.21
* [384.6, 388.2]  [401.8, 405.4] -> 2.19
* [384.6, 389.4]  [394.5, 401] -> 1.53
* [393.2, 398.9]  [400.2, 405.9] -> 1.80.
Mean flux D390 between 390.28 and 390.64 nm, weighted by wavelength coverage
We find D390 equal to 10.1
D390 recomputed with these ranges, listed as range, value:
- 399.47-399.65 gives 16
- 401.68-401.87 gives 17.1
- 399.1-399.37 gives 14.4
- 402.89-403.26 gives 15.3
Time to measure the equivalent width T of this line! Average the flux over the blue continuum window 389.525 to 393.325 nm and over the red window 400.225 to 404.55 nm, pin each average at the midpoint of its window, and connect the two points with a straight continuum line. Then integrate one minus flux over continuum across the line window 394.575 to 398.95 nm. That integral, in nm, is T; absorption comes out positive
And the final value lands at 0.975 nm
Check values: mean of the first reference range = 9.93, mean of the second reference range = 16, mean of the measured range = 10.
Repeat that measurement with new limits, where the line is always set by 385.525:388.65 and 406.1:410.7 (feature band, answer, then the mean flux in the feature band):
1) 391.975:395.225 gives 0.71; 7.89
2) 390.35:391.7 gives -0.30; 11.2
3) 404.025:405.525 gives -0.17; 15.6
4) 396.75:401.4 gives -0.40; 13.2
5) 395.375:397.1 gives 0.48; 7.9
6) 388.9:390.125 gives -0.25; 10.4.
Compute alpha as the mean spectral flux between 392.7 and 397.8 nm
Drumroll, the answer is 7.9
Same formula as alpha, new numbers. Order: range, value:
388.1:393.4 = 9.54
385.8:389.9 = 8.32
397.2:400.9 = 13.7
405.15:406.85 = 15.2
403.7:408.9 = 15.5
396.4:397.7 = 7.07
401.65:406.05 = 15.9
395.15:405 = 13.5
